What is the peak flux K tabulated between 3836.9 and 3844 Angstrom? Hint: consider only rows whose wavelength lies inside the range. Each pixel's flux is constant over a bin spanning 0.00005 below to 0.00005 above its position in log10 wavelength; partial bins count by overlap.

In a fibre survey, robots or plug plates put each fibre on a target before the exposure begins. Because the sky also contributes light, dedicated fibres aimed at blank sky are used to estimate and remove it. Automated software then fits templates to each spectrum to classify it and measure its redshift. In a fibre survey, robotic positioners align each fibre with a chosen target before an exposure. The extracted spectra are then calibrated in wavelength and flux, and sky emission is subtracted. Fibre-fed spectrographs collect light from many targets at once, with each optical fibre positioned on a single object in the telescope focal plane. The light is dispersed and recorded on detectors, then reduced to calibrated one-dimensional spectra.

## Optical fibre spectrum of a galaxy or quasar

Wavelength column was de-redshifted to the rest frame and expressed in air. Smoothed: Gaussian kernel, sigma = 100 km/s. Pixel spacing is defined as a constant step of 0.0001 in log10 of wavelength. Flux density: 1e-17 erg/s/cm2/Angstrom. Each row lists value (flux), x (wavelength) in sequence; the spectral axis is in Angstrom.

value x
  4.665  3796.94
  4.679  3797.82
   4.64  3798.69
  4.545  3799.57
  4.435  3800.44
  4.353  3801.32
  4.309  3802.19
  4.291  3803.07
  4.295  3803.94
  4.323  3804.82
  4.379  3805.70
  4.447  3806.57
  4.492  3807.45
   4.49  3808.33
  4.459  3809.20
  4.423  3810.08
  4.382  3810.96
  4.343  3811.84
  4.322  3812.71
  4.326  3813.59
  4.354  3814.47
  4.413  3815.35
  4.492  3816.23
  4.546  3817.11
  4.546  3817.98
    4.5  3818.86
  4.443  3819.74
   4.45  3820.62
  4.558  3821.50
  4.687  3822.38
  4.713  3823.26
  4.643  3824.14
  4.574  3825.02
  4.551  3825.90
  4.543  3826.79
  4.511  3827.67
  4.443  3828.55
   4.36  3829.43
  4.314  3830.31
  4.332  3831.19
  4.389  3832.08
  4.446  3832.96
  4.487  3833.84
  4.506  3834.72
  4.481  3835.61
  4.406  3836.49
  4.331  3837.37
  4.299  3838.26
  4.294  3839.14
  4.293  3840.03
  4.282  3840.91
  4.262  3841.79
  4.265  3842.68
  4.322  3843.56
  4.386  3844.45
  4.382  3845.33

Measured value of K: 4.331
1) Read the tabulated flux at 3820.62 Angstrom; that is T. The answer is 4.45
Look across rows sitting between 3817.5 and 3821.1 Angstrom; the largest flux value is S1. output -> 4.546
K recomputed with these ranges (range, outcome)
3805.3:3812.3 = 4.492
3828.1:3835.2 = 4.506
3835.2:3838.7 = 4.481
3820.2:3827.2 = 4.713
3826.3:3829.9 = 4.543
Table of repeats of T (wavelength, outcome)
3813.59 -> 4.326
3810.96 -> 4.382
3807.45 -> 4.492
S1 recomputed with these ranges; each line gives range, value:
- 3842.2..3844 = 4.322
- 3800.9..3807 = 4.447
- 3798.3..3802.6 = 4.64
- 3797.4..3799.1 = 4.679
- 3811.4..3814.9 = 4.354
